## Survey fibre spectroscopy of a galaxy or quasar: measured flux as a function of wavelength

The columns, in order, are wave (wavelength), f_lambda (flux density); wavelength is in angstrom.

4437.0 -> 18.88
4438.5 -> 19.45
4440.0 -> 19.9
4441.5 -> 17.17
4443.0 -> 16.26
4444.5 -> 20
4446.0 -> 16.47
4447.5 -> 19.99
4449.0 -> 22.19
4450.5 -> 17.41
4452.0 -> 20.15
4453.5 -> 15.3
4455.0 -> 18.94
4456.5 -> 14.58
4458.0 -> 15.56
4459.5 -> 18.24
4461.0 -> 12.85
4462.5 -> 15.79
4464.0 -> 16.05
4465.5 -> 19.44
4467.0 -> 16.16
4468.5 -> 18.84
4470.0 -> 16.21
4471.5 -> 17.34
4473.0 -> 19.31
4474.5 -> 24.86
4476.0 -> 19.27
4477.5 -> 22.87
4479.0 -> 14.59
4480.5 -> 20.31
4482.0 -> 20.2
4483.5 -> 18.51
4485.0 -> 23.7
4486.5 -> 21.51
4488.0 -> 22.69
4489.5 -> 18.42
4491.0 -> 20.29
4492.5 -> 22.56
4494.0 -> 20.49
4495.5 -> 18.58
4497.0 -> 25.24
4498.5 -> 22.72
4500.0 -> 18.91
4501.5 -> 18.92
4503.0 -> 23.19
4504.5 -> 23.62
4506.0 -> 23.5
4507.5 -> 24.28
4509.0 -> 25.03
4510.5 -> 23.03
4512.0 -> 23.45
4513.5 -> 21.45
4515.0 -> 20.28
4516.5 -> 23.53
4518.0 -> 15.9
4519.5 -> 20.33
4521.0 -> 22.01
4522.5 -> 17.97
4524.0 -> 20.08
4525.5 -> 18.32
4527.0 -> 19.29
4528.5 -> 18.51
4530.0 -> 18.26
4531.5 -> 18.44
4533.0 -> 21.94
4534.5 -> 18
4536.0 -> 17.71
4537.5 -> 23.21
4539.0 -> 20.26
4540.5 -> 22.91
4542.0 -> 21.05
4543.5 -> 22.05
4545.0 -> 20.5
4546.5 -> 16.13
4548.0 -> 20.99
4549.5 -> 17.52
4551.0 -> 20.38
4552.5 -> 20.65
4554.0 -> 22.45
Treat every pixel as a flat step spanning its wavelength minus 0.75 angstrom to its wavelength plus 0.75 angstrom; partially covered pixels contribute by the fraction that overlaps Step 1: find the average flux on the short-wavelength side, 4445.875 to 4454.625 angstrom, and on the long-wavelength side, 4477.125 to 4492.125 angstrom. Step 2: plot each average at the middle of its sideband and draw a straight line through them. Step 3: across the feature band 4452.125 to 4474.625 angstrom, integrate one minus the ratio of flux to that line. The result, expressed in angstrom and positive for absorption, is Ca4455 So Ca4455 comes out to 2.5 angstrom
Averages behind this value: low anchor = 18.8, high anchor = 20.3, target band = 17.2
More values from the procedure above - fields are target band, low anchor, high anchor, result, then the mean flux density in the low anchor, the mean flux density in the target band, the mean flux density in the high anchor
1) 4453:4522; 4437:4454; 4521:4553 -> -2.9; 18.6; 20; 19.8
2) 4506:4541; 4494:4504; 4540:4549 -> 0.3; 21.3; 20.7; 20.5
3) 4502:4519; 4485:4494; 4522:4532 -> -2.2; 21.3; 22.4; 18.7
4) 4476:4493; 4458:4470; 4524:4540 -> -2.8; 16.7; 20.4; 19.5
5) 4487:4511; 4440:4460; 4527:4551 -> -3.7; 17.9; 22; 19.8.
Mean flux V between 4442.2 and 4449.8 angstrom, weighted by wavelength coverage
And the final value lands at 19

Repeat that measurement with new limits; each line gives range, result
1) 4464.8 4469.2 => 18.1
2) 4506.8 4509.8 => 24.6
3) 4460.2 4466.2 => 16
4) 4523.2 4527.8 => 19.2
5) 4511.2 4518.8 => 20.9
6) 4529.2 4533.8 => 19.5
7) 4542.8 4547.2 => 19.6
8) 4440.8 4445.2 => 17.8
